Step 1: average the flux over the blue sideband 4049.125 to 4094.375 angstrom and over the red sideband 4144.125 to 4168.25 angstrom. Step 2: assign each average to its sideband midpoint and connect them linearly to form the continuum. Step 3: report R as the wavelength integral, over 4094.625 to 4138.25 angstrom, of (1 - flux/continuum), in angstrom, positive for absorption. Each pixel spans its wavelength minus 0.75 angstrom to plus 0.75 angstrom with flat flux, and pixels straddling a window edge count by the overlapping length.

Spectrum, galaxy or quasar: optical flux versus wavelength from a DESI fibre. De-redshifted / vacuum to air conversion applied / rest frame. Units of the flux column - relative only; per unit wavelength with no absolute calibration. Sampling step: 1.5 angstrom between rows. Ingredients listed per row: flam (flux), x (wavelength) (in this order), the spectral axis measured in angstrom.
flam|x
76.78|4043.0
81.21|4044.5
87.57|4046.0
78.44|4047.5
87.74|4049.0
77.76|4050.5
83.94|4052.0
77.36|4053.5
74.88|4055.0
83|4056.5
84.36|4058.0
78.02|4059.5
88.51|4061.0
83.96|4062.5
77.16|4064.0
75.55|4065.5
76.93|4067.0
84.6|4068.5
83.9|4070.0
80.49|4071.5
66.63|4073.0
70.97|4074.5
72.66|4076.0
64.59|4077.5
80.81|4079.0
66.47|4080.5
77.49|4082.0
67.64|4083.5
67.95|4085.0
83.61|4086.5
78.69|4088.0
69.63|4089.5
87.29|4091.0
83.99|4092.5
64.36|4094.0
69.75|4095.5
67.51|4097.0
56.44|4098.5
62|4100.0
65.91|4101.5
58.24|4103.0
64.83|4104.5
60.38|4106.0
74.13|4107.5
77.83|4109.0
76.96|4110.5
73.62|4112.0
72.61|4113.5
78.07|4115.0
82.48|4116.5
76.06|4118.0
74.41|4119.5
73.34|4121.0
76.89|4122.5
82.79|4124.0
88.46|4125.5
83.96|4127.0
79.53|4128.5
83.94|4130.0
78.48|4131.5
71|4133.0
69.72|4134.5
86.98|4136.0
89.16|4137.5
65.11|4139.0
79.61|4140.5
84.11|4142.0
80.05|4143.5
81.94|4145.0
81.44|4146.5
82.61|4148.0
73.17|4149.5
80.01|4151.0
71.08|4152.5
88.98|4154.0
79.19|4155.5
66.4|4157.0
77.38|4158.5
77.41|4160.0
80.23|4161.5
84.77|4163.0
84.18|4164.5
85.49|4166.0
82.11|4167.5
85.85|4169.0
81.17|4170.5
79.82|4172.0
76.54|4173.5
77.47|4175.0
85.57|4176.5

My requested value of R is 2.4 angstrom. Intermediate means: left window 77.4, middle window 74.3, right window 79.8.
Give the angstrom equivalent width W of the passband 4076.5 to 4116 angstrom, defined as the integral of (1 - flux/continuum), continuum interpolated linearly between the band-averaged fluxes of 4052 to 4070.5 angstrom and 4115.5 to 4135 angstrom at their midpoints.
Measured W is 4.1 angstrom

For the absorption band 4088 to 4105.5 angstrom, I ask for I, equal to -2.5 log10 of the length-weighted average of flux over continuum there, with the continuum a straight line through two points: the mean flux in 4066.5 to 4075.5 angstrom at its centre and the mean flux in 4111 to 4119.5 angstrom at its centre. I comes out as 0.12 mag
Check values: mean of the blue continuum 77.1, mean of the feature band 68.5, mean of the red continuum 76.4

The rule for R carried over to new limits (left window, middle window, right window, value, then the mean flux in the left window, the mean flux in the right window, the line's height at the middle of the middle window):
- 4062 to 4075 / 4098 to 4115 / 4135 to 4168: 2.3 angstrom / 77.8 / 80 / 78.8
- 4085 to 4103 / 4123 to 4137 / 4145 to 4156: -0.8 angstrom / 71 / 79.7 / 76.5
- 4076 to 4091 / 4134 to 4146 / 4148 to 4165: -0.4 angstrom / 73.7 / 78.5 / 77.4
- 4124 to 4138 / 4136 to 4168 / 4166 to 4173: 0.8 angstrom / 81.2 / 82.4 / 81.8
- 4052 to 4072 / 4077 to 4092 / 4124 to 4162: 1.0 angstrom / 80.8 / 79.3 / 80.4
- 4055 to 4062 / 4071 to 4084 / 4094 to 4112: 0.7 angstrom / 82.6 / 66.9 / 75.9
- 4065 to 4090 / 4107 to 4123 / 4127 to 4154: 0.3 angstrom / 74.7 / 79.1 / 77.3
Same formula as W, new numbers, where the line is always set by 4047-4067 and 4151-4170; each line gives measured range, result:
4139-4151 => 0.13 angstrom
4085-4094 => 0.26 angstrom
